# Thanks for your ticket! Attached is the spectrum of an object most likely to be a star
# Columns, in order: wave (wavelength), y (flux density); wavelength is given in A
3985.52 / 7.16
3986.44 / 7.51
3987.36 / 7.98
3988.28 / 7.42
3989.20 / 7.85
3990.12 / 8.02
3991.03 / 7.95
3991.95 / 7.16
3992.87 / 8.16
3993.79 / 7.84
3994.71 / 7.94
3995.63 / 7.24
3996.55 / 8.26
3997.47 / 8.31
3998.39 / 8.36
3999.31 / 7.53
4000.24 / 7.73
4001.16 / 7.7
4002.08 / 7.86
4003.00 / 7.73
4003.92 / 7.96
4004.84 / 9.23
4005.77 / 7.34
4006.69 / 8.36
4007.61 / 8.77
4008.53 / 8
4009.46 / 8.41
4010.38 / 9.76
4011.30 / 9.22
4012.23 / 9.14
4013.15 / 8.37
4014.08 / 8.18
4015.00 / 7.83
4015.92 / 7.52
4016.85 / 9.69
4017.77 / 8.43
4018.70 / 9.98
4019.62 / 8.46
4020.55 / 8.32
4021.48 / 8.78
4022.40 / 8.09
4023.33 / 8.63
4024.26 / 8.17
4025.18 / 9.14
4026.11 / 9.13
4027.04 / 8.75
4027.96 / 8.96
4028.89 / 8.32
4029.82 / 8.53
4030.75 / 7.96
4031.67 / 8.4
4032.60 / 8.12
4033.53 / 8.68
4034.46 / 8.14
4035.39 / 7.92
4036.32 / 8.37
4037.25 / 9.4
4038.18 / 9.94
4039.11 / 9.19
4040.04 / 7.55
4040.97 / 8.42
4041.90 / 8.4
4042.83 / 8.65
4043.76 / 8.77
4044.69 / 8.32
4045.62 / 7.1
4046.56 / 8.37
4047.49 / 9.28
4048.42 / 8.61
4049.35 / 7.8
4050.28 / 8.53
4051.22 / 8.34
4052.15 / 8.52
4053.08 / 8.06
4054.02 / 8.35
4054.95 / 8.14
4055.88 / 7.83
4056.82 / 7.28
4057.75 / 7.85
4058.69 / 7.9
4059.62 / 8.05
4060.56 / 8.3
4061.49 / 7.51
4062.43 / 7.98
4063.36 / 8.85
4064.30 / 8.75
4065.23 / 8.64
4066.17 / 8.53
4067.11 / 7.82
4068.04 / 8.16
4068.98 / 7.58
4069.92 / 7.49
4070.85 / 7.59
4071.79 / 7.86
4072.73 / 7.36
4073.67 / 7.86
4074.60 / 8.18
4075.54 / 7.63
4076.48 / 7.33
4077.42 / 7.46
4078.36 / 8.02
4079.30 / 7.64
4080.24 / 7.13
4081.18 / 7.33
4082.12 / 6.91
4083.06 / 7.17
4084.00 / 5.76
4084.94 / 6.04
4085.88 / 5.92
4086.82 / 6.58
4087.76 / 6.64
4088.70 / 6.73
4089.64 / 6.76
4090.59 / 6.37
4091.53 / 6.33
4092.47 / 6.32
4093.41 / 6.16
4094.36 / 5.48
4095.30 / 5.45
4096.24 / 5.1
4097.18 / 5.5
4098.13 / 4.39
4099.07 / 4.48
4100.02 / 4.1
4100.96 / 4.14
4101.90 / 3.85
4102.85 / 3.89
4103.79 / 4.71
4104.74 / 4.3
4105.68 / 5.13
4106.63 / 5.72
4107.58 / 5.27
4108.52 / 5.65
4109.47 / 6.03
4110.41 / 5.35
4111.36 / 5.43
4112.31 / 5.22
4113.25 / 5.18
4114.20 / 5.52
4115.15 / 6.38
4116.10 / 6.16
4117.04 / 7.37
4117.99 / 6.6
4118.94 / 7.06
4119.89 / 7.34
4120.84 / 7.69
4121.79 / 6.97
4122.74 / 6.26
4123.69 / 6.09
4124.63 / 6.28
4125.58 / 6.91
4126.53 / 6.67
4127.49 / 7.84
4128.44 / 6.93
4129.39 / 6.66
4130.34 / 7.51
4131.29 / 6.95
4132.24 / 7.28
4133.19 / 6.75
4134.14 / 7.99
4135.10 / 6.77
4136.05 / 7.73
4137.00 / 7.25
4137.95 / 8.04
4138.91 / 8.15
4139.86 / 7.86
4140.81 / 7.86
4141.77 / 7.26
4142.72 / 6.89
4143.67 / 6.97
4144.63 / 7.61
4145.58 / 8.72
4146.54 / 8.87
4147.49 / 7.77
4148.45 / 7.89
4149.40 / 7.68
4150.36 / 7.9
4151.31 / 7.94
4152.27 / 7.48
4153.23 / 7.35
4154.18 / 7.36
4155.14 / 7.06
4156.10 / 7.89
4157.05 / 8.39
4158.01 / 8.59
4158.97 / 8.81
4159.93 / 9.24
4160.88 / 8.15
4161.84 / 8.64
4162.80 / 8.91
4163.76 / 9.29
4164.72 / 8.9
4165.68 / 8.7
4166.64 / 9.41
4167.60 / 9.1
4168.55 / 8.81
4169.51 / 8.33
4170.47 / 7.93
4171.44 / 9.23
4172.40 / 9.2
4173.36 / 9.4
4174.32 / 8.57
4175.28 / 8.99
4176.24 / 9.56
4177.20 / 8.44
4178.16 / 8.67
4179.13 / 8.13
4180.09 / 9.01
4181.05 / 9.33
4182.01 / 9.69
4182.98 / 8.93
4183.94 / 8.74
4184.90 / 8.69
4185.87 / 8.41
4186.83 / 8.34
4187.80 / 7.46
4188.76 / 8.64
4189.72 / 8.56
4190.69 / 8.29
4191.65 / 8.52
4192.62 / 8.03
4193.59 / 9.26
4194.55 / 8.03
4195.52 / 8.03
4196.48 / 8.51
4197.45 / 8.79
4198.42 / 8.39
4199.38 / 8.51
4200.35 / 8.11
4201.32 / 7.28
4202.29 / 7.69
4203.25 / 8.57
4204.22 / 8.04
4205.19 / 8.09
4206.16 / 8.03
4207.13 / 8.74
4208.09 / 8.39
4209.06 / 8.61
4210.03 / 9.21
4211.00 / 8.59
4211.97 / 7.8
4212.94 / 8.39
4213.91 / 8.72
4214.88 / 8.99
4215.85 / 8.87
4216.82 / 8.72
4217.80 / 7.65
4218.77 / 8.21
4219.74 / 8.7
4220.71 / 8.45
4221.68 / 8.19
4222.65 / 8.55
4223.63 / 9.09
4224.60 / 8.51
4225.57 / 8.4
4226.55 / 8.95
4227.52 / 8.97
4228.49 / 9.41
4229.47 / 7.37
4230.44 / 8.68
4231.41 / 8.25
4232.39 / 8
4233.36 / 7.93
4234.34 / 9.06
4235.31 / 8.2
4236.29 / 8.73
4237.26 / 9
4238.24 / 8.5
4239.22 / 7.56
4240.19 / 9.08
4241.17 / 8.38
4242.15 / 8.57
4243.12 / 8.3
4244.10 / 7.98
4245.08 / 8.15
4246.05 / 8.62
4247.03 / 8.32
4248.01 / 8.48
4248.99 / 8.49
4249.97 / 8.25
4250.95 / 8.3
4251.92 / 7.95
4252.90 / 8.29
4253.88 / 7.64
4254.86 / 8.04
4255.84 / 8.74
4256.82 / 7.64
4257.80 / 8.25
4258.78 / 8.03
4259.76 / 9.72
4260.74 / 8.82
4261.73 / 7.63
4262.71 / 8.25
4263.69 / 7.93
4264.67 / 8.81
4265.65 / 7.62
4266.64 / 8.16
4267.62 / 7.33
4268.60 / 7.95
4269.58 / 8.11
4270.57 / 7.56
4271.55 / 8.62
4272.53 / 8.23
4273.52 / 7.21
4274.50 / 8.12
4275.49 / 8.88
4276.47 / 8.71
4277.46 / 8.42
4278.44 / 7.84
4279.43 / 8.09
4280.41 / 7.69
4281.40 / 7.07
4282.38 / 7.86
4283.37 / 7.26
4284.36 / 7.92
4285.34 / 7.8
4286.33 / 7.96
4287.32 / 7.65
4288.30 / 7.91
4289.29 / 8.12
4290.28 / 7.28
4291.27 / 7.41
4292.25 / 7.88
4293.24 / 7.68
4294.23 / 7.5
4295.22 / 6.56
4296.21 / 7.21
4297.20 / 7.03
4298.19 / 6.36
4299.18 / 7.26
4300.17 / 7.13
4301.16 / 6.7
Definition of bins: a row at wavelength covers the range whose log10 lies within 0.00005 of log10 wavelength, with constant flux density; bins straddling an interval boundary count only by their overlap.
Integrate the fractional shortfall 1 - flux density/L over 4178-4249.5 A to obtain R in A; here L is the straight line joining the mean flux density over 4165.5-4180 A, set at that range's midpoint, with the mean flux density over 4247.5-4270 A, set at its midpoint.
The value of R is 0.54 A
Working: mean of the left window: 8.84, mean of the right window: 8.19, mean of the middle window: 8.46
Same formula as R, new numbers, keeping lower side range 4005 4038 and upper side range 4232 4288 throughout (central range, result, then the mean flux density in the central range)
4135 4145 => 1.0 A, 7.52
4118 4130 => 2.2 A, 6.88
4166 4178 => -0.8 A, 8.91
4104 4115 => 4.0 A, 5.36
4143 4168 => 0.3 A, 8.24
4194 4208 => 0.1 A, 8.22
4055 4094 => 4.9 A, 7.4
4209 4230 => -0.8 A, 8.56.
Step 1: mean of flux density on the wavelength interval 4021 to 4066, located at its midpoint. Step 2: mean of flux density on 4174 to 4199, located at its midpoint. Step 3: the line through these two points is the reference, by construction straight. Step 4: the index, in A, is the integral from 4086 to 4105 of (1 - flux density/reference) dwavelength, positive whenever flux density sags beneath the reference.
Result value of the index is 6.9 A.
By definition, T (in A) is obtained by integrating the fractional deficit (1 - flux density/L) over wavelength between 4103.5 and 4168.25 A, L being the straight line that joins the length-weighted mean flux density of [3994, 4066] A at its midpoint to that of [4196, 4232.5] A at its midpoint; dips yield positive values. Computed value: 8.9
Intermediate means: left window 8.37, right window 8.44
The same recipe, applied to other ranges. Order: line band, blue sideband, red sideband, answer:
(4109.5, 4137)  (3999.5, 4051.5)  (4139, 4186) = 5.7 A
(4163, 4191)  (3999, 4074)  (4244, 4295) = -2.2 A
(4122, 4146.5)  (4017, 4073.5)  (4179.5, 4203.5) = 3.3 A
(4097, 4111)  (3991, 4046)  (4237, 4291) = 5.8 A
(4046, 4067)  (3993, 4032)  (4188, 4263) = 0.4 A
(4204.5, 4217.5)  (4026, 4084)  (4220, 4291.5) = -0.5 A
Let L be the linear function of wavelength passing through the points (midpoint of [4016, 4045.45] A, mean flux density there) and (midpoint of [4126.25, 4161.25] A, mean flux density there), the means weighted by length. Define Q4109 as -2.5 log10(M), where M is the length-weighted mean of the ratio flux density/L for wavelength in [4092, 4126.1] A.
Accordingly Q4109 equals 0.37 mag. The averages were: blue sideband 8.6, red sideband 7.68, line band 5.66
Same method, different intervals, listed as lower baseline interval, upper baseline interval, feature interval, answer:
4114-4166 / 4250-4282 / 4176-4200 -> -0.108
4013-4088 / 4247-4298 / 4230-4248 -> -0.058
